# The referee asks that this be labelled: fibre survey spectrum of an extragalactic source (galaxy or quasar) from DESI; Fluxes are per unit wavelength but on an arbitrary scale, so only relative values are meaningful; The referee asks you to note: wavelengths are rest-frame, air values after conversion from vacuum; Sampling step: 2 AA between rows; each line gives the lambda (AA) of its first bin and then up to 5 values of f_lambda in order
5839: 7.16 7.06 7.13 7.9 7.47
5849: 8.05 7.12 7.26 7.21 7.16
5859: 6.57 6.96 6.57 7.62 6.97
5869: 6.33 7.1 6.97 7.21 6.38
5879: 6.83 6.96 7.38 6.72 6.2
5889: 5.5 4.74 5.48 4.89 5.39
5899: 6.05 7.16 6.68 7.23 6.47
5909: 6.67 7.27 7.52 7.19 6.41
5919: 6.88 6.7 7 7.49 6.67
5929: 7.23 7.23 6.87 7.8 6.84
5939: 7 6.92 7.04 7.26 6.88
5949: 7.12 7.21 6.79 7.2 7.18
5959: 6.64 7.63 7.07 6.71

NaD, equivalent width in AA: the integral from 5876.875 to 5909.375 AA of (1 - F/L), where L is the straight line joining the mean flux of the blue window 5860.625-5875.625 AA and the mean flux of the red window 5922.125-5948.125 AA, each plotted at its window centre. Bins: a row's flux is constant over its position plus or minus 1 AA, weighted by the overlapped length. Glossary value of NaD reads 3.4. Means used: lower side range 6.96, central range 6.27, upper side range 7.1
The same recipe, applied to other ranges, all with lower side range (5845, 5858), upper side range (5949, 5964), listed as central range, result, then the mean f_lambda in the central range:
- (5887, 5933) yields 4.5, 6.54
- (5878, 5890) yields 1.2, 6.6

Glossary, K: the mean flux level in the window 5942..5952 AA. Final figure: 7.1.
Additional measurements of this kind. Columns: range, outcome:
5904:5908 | 6.85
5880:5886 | 7.02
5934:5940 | 7.21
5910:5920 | 7.05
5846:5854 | 7.47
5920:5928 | 6.96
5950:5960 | 7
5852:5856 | 7.23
